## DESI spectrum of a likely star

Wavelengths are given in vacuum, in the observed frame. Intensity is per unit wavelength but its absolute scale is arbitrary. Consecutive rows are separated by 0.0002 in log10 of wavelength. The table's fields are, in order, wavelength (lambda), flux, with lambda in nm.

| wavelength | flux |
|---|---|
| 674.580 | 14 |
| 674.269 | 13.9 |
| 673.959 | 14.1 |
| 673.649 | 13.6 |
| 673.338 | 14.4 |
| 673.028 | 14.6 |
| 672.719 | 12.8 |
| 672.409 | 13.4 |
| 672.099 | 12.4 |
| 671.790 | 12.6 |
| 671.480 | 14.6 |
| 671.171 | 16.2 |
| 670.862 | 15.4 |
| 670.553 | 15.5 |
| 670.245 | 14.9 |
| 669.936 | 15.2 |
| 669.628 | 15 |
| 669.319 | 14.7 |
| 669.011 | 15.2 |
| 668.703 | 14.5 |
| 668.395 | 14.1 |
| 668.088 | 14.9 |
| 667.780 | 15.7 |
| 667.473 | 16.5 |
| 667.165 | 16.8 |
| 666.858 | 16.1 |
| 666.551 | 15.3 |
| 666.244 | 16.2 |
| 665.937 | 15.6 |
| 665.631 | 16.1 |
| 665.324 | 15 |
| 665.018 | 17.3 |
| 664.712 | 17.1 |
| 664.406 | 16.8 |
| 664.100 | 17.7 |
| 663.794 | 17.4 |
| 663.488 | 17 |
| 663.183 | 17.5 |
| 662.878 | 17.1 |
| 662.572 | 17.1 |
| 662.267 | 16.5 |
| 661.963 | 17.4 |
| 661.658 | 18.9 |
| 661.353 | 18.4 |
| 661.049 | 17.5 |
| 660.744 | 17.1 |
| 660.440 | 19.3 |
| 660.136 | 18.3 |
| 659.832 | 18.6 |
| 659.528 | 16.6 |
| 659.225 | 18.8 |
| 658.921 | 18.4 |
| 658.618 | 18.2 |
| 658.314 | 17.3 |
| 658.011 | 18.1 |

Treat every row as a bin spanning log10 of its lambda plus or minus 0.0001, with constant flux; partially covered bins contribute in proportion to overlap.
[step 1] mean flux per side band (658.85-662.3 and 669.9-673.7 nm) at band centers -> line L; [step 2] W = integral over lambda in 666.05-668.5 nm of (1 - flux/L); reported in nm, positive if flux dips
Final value 0.008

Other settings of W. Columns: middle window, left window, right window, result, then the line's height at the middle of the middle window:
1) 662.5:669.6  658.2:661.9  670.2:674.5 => 0.02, 16.2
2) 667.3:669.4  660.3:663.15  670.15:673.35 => 0.04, 15.4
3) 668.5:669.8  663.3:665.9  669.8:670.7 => 0.06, 15.5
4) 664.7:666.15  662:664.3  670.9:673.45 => 0.02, 16.4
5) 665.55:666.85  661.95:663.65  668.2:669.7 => 0.00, 15.8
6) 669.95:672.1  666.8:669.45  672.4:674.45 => -0.02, 14.5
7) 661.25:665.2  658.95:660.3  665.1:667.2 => -0.12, 16.9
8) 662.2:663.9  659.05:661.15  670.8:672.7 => -0.01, 17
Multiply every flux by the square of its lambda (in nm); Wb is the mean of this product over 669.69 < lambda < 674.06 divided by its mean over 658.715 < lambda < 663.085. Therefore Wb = 0.83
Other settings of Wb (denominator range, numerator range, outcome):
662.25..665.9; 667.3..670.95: 0.91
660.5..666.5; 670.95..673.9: 0.84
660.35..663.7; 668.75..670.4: 0.87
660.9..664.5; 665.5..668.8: 0.91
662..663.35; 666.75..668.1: 0.96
